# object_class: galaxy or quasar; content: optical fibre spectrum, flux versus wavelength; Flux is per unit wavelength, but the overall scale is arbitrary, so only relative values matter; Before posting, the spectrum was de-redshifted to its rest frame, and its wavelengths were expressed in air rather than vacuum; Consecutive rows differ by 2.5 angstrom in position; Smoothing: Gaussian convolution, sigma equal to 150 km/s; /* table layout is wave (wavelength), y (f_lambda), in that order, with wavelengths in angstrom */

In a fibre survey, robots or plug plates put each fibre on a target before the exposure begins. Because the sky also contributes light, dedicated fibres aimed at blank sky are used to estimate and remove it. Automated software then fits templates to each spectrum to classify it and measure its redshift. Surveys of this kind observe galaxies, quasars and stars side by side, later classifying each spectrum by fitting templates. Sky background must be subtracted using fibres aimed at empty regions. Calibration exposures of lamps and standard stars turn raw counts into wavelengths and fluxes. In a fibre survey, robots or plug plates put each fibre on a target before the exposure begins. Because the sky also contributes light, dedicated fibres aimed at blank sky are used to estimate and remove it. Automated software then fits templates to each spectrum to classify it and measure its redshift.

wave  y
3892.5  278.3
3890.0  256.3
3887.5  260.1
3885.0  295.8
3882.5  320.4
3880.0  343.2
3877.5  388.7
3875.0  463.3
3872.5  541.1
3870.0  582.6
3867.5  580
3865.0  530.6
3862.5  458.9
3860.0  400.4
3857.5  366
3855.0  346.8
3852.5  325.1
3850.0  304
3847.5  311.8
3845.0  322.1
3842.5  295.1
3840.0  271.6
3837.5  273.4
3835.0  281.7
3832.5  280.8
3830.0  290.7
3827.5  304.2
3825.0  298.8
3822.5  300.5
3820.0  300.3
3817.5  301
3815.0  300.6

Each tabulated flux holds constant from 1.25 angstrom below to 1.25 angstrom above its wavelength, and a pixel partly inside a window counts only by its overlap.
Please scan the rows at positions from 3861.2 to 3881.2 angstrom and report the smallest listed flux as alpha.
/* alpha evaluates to 343.2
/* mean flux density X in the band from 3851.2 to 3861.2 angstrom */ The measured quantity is 359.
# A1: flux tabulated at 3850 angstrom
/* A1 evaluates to 304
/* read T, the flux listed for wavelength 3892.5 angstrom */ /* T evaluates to 278.3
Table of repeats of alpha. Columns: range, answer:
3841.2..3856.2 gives 295.1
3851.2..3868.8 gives 325.1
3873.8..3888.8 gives 260.1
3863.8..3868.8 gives 530.6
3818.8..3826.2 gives 298.8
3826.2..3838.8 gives 273.4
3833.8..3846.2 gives 271.6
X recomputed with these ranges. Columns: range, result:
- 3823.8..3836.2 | 291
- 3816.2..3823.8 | 301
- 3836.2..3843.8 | 280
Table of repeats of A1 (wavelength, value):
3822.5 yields 300.5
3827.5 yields 304.2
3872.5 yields 541.1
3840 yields 271.6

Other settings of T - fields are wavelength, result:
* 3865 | 530.6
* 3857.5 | 366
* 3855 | 346.8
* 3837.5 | 273.4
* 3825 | 298.8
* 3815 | 300.6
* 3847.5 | 311.8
